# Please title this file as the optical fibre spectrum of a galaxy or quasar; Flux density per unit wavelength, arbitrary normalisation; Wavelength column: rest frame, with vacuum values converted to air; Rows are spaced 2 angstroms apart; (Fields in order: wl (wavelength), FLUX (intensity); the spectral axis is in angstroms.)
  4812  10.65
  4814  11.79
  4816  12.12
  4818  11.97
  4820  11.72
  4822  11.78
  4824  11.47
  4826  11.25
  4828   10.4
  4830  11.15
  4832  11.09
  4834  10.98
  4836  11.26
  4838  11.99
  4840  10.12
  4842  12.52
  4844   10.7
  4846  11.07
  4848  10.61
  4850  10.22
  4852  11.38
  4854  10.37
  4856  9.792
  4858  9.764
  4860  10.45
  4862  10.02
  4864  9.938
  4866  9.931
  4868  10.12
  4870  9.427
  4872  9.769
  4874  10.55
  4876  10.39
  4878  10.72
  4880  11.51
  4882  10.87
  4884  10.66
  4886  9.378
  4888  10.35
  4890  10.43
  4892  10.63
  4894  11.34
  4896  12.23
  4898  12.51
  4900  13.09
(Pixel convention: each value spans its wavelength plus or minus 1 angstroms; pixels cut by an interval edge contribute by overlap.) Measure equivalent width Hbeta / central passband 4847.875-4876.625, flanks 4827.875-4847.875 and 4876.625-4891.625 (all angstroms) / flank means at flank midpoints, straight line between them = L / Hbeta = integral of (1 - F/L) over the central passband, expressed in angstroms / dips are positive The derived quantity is 1.8 angstroms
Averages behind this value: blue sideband 11.1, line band 10.2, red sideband 10.6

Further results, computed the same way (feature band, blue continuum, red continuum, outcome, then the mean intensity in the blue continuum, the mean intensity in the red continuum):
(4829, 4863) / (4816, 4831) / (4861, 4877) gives -0.17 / 11.4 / 10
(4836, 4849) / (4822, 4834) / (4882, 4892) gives -0.30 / 11.1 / 10.3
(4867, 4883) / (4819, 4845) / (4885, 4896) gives 0.51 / 11.3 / 10.6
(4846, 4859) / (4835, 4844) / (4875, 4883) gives 0.94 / 11.4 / 10.9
